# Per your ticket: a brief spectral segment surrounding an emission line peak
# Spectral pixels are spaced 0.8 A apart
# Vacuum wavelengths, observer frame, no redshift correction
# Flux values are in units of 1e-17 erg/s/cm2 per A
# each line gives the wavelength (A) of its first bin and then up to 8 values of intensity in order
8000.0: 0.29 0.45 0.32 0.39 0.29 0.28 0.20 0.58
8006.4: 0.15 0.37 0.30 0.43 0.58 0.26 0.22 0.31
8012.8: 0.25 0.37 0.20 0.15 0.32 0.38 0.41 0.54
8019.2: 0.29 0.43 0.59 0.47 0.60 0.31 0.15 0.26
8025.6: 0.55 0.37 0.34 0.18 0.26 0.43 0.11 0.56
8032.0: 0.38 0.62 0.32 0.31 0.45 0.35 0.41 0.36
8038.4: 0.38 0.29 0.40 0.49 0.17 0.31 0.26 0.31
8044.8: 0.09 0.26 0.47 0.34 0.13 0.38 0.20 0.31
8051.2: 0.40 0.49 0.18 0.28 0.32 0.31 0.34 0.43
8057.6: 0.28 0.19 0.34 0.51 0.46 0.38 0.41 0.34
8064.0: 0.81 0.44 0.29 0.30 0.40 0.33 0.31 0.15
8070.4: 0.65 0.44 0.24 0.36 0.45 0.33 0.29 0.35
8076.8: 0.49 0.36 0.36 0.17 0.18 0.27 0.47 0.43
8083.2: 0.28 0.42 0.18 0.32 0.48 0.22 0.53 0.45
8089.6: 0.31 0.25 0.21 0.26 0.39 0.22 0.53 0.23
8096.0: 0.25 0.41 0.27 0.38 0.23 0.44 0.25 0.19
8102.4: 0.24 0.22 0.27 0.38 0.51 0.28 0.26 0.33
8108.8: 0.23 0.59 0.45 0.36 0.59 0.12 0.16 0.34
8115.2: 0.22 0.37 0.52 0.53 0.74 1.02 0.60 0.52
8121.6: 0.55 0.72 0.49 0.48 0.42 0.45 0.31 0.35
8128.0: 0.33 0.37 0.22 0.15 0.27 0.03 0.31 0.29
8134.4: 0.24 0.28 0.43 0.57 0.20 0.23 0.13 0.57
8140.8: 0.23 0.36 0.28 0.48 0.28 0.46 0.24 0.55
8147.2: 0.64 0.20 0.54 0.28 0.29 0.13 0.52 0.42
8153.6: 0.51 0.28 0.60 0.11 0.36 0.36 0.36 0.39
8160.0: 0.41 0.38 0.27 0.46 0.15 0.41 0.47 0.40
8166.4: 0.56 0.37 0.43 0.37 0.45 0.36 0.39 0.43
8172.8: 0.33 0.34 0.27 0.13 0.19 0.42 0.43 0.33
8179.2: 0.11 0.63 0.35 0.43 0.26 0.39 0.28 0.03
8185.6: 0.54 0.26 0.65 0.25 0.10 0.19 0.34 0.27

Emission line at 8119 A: H-gamma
